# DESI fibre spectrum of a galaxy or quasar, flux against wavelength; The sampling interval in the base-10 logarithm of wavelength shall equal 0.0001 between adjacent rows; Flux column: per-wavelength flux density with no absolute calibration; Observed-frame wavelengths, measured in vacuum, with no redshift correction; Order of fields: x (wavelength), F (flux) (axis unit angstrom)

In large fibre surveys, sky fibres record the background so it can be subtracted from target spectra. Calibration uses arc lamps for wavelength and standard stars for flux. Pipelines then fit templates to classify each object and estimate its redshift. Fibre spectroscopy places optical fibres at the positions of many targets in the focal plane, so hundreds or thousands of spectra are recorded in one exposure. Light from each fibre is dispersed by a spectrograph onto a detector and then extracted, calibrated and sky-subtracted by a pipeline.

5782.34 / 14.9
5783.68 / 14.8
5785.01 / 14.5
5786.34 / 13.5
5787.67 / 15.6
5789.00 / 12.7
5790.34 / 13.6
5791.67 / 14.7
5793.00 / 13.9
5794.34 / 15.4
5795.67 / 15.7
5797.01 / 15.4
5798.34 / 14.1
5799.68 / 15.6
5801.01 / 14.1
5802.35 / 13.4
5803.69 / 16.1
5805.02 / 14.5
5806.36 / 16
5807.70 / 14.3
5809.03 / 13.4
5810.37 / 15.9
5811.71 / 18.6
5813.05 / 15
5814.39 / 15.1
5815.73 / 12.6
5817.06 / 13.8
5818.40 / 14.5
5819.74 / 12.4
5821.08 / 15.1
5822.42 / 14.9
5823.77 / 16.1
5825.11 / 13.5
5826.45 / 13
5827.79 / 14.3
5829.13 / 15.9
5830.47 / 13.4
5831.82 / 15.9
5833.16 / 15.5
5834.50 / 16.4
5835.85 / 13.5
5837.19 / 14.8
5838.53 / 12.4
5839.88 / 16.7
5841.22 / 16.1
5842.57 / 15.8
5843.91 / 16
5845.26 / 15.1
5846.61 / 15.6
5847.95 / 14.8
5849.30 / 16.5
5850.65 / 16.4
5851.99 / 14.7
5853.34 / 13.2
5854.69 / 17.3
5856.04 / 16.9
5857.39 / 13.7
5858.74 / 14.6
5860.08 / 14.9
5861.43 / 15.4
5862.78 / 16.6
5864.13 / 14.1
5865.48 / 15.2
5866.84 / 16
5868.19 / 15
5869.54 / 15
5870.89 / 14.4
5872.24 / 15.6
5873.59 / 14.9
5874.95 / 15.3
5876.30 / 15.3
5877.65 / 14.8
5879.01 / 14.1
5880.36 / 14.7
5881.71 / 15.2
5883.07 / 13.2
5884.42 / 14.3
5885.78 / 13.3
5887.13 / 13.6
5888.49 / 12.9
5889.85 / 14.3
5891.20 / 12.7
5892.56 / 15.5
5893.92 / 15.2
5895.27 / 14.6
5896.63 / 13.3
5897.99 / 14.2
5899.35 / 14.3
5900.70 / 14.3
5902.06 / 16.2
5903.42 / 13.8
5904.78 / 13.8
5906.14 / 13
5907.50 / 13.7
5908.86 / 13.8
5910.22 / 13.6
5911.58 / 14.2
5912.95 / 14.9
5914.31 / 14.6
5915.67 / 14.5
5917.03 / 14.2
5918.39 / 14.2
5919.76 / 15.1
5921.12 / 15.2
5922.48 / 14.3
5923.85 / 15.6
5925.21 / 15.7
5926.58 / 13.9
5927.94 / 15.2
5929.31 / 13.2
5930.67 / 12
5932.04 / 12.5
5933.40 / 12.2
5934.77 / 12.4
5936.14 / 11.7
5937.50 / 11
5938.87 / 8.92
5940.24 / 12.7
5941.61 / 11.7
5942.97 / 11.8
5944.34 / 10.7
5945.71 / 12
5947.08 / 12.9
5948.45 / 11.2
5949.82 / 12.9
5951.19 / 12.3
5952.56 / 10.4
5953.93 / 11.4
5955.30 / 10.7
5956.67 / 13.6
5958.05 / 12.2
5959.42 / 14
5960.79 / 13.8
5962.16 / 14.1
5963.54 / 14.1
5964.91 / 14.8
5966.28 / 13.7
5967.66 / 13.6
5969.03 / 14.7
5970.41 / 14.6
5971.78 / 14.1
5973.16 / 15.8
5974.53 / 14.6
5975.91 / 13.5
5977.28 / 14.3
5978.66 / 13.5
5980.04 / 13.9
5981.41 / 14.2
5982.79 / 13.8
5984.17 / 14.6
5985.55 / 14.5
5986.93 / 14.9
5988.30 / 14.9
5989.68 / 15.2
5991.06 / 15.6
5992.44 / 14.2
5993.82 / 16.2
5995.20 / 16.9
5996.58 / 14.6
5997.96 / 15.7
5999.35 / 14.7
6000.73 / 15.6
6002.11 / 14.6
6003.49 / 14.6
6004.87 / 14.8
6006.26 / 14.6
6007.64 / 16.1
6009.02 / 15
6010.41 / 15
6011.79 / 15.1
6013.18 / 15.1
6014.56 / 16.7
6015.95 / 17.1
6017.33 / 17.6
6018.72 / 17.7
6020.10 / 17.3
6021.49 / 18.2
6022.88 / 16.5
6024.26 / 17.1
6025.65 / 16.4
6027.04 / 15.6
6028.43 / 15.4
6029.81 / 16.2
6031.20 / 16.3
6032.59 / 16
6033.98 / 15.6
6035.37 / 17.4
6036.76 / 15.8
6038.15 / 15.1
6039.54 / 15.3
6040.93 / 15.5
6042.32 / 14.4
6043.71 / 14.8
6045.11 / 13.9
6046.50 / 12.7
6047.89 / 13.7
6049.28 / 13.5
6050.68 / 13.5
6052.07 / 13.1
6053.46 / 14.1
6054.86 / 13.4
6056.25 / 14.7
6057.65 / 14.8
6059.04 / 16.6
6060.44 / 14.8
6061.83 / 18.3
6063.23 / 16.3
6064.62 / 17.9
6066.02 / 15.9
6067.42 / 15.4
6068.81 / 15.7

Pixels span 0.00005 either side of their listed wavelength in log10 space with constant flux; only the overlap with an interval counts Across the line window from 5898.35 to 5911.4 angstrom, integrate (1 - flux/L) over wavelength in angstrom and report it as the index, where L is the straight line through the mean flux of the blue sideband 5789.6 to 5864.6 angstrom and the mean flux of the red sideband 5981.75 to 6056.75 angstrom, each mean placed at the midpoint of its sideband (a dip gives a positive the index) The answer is 0.9 angstrom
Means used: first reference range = 15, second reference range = 15.3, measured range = 14.1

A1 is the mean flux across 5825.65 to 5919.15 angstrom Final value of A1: 14.7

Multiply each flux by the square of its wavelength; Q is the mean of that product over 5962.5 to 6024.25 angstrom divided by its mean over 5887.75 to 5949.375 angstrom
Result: 1.15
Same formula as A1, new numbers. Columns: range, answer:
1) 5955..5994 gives 14.2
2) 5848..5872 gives 15.3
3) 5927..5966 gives 12.4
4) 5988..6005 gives 15.2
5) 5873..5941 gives 13.9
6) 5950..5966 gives 12.9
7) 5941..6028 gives 14.5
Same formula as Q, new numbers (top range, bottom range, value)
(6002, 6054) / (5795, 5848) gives 1.11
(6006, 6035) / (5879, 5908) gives 1.20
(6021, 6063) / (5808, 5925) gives 1.10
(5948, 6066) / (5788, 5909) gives 1.06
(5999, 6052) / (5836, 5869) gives 1.08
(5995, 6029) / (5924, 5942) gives 1.29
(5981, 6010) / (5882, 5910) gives 1.11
